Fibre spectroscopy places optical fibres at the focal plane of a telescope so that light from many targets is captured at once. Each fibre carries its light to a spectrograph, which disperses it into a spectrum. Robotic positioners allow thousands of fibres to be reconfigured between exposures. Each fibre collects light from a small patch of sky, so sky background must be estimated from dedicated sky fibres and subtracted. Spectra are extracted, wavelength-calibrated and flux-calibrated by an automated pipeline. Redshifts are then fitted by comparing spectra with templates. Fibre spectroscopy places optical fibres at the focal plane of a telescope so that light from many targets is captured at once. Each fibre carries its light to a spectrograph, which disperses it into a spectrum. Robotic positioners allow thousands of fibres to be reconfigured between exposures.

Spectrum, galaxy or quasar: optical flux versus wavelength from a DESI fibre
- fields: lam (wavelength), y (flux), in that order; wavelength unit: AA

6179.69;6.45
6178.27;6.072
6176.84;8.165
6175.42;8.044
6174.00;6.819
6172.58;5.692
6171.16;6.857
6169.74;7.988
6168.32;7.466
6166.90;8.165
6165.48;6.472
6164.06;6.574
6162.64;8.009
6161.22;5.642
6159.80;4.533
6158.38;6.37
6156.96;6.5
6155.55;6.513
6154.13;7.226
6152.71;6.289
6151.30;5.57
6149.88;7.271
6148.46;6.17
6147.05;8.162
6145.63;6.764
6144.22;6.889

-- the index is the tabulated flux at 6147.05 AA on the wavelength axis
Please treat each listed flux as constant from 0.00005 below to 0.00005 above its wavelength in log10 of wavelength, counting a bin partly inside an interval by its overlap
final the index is 8.162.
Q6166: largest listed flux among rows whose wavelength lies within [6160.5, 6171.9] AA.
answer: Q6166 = 8.165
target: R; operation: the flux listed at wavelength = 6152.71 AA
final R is 6.289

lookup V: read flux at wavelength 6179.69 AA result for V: 6.45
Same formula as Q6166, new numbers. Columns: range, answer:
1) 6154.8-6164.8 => 8.009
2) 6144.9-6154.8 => 8.162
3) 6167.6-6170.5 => 7.988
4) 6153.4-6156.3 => 7.226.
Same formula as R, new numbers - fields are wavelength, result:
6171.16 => 6.857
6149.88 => 7.271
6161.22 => 5.642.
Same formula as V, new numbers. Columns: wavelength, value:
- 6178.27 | 6.072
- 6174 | 6.819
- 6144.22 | 6.889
